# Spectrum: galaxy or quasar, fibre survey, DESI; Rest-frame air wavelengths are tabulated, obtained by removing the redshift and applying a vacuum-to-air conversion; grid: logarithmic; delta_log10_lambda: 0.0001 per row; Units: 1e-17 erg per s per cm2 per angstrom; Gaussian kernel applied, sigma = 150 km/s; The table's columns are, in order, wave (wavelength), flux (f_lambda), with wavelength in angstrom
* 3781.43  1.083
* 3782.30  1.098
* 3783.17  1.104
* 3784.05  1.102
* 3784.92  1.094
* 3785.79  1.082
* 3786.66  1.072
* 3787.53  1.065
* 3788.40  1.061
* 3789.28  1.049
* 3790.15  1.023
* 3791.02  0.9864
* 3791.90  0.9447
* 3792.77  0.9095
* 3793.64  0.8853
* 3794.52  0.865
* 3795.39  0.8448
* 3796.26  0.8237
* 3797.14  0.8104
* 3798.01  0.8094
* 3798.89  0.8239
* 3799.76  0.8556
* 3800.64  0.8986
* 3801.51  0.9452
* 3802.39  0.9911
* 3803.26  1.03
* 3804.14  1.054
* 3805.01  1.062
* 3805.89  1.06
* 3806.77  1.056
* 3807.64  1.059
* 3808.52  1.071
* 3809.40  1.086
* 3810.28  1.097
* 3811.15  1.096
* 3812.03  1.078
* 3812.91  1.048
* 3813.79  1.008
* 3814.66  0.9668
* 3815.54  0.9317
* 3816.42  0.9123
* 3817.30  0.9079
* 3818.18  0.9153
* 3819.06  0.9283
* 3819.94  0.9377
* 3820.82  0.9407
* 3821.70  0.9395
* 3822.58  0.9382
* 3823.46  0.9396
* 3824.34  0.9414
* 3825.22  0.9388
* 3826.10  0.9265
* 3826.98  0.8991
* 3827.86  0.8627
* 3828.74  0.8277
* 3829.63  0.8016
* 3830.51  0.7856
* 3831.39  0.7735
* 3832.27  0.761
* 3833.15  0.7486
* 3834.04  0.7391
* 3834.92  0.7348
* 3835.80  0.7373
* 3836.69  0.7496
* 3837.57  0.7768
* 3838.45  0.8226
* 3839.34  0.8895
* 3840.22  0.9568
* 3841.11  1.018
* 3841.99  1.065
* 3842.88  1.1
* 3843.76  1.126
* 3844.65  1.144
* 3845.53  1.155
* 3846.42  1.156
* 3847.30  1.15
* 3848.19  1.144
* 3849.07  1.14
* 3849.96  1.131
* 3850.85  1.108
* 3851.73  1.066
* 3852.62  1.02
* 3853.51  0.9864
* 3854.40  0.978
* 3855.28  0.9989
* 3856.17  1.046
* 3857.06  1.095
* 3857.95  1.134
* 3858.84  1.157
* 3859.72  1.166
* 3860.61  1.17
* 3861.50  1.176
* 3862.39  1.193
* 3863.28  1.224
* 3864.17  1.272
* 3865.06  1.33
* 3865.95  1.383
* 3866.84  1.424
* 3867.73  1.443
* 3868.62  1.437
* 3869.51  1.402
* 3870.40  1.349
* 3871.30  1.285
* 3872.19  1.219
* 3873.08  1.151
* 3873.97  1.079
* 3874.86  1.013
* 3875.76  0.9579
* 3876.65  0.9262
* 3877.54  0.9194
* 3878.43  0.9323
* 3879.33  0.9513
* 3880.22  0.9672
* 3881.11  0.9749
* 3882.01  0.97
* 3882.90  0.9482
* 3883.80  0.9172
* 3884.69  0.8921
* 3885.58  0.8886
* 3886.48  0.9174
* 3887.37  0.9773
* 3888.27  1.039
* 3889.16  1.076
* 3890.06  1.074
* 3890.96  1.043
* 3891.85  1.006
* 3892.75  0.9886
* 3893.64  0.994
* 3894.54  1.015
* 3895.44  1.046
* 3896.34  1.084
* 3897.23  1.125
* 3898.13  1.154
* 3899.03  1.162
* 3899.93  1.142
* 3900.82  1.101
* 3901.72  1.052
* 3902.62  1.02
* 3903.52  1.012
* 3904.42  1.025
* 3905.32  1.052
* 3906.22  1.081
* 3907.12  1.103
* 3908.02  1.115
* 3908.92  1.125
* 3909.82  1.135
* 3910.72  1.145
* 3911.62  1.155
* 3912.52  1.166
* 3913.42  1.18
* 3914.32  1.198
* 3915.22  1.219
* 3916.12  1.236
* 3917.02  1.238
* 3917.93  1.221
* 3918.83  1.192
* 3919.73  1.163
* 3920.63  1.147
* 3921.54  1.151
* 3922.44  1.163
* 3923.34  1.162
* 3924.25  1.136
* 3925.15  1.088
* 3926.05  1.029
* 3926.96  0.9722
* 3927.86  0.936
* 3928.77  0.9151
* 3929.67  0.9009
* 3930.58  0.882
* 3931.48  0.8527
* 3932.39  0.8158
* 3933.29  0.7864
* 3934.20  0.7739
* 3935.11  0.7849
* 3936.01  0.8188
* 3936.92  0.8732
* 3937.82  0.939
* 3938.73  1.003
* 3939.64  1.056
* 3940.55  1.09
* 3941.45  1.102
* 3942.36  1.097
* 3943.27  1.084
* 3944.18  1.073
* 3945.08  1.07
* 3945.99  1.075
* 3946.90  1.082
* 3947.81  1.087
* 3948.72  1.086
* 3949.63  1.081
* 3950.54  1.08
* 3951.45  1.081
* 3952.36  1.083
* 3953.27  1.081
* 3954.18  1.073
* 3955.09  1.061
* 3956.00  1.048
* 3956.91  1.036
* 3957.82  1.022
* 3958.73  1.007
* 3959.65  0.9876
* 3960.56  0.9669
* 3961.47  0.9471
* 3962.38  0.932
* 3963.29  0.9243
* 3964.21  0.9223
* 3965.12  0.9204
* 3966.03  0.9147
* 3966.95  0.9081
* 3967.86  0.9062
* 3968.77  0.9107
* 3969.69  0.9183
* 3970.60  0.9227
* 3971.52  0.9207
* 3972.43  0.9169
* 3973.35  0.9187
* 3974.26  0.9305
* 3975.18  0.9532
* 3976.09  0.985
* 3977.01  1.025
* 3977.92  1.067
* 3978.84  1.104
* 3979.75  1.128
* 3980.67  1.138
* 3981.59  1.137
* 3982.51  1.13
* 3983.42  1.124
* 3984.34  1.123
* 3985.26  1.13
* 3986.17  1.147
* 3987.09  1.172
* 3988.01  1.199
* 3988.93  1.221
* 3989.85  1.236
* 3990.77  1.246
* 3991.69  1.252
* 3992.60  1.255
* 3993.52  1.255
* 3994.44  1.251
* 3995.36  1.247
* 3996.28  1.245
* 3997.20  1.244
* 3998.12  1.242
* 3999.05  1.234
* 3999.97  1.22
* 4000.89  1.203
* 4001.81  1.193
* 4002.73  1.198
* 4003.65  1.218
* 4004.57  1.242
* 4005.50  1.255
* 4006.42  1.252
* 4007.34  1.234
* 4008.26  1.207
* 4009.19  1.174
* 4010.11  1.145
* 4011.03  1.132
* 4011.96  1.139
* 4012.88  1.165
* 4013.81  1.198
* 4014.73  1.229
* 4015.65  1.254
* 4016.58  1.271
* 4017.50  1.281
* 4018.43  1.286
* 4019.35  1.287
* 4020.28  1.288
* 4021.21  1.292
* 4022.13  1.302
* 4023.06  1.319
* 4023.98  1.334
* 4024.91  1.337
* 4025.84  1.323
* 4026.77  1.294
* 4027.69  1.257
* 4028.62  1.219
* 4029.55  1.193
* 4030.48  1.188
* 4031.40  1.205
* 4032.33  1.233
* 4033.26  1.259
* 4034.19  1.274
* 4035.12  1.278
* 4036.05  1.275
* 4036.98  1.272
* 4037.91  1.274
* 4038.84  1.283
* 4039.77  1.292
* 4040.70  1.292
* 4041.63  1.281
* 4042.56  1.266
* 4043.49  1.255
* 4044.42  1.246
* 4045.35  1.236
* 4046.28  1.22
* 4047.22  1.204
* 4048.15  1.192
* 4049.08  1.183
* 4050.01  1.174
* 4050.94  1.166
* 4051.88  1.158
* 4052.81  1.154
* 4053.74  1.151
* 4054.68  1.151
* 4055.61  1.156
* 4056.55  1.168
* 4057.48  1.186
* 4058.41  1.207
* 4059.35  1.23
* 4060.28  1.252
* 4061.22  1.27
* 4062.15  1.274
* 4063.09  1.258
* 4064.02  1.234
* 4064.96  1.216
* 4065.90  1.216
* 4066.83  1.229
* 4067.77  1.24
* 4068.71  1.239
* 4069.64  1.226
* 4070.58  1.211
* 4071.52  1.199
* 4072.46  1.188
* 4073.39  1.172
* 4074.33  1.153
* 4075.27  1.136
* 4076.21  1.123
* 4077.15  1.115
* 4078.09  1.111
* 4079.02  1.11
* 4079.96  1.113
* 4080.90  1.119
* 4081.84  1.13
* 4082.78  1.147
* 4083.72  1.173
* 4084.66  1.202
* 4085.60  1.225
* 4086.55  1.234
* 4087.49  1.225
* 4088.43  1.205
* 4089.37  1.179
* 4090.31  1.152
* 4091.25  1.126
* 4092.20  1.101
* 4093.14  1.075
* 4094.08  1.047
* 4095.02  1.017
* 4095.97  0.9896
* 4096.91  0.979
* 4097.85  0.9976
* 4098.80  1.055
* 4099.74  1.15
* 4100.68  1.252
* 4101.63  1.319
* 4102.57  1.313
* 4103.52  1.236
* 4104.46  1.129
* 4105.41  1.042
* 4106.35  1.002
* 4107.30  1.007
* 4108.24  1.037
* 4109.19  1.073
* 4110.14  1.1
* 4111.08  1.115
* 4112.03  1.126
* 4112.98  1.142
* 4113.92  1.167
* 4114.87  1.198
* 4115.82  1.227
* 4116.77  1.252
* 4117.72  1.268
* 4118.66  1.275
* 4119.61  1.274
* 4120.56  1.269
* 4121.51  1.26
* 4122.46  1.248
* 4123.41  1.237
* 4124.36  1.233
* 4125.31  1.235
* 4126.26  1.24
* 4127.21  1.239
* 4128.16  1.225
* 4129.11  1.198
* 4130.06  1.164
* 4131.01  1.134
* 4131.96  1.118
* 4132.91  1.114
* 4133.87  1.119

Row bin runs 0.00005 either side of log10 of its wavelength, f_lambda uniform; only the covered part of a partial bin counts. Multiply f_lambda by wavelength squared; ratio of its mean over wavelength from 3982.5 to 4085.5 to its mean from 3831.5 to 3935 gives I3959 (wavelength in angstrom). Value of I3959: 1.2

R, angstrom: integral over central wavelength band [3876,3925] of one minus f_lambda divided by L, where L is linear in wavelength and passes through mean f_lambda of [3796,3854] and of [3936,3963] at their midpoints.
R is -3.1 angstrom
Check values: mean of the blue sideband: 0.958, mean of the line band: 1.07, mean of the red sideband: 1.04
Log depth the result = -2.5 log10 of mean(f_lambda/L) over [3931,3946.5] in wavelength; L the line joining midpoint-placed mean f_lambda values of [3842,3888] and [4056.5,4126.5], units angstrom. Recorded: 0.18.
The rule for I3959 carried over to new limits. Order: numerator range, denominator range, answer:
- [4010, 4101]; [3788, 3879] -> 1.32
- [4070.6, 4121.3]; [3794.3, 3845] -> 1.42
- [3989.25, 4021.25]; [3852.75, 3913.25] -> 1.19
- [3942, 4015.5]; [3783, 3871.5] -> 1.17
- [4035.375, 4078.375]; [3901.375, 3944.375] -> 1.23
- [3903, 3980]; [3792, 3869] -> 1.08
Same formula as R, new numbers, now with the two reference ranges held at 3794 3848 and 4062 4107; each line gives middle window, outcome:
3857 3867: -2.59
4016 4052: -4.59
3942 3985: 1.45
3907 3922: -2.28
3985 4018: -3.90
